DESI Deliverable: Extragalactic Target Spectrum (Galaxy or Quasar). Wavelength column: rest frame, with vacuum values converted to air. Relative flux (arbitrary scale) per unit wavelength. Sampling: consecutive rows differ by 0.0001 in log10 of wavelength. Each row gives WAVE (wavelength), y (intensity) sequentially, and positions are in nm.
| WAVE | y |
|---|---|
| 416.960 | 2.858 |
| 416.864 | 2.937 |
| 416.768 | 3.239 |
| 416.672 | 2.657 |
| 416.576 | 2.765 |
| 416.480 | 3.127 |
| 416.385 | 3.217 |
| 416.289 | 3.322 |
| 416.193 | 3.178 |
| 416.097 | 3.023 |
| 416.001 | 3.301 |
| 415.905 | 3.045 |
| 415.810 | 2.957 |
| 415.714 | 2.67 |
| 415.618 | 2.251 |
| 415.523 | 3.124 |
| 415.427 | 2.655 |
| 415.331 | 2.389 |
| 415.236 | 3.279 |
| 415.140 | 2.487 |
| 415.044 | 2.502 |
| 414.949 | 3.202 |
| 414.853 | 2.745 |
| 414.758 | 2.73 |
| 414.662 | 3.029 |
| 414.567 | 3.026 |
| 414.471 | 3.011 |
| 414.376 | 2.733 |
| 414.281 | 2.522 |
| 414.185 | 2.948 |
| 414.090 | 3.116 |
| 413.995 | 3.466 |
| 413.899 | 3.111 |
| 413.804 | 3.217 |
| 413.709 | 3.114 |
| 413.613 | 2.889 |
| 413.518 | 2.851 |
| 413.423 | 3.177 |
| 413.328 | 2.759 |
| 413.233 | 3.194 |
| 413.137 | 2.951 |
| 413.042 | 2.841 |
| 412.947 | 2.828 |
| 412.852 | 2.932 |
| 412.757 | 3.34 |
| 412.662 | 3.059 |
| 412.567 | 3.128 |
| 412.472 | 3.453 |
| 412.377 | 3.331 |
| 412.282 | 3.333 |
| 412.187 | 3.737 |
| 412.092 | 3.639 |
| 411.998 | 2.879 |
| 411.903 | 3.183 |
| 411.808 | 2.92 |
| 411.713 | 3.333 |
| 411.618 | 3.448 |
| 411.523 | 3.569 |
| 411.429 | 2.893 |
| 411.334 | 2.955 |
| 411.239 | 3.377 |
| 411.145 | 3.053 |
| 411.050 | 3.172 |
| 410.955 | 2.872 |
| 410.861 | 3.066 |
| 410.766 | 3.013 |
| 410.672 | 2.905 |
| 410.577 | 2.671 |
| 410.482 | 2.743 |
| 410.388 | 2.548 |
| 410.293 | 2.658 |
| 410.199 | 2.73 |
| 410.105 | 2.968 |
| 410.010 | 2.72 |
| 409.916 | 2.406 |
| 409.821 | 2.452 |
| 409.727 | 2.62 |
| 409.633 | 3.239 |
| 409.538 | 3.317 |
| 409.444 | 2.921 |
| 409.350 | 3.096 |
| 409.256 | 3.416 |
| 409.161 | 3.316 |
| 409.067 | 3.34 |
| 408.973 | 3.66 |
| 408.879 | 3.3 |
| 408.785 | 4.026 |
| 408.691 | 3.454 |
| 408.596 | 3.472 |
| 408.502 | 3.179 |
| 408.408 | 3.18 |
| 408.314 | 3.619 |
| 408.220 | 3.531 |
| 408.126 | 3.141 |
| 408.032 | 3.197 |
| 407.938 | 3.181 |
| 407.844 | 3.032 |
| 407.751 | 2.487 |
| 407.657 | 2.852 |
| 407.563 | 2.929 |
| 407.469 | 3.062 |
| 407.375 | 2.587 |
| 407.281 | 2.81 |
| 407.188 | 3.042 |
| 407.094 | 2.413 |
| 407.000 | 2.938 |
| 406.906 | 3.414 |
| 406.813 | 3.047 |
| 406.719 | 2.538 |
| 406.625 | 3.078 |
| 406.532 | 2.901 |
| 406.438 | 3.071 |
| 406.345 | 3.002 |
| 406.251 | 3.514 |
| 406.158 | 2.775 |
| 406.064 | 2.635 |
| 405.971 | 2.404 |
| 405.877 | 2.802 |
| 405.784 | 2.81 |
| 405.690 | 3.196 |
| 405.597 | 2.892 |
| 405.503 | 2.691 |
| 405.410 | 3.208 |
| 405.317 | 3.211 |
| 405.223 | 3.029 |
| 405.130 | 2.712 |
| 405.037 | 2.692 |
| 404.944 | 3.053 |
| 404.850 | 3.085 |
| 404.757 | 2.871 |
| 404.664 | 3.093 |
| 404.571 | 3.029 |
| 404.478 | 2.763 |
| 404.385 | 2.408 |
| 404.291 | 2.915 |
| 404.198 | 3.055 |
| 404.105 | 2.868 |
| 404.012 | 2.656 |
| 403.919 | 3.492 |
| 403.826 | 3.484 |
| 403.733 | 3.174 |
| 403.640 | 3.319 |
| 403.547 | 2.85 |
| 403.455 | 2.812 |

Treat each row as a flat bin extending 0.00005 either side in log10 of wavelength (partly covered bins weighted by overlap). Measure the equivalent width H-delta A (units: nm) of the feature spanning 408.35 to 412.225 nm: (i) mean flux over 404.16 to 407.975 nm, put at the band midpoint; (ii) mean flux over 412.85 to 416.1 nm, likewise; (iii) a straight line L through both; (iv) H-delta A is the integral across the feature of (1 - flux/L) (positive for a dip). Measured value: -0.26 nm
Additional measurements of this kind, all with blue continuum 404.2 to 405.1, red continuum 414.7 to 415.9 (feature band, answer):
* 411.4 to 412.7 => -0.23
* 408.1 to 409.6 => -0.28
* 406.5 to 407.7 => -0.02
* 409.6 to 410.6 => 0.04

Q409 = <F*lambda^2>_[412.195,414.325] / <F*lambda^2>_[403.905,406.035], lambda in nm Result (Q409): 1.1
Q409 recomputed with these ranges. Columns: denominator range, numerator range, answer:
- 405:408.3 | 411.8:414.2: 1.10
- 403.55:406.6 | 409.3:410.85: 0.98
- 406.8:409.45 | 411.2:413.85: 1.02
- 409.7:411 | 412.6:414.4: 1.11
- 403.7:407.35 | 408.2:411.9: 1.08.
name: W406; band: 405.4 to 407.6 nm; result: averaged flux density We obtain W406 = 2.9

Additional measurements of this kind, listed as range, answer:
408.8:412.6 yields 3.09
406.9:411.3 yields 3.04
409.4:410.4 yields 2.79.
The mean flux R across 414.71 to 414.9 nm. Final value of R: 2.74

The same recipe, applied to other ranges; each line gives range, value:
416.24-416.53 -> 3.22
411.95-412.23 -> 3.42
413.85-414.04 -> 3.28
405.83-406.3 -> 2.83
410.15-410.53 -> 2.67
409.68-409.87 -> 2.53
